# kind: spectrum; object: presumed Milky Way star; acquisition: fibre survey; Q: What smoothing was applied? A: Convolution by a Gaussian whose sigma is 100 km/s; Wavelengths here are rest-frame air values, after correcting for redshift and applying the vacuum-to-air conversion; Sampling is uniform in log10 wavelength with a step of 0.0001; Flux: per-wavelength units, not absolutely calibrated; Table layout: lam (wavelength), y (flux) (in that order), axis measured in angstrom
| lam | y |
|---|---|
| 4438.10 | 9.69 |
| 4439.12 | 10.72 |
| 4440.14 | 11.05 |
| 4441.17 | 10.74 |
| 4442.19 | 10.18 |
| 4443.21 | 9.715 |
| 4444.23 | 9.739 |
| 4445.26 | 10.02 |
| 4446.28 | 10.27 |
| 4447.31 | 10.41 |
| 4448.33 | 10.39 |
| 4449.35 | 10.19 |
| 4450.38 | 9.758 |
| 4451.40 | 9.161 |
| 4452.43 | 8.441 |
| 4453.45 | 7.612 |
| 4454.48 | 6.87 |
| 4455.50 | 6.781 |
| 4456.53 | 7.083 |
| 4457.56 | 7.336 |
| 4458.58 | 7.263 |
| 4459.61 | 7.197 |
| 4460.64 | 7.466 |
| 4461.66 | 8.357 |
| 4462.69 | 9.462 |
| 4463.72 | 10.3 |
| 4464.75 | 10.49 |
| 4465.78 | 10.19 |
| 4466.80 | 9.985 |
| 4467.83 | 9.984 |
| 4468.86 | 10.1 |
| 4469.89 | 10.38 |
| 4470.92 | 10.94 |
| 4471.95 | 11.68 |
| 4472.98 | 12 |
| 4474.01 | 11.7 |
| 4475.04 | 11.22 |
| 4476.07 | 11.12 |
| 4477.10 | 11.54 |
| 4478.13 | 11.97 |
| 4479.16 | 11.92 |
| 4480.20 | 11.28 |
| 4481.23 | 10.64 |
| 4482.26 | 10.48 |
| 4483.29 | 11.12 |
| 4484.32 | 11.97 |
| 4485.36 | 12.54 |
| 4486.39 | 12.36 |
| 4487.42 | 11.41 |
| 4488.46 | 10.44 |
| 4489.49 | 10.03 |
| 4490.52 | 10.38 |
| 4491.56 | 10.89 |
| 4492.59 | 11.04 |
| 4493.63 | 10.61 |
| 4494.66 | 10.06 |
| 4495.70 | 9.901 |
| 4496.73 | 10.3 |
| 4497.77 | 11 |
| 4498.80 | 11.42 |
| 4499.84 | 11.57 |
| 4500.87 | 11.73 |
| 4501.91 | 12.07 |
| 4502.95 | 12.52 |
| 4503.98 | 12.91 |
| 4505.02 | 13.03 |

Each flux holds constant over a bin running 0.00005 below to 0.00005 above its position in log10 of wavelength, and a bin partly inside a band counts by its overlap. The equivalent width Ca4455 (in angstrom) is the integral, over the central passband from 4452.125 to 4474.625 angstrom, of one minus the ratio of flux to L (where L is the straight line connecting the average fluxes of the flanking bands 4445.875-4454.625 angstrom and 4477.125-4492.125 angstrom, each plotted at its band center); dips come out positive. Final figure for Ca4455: 2.1 angstrom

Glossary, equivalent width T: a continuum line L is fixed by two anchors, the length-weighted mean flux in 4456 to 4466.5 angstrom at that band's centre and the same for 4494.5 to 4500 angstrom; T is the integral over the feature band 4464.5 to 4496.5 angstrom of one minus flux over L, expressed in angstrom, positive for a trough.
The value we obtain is -4.4 angstrom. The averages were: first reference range 8.54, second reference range 10.7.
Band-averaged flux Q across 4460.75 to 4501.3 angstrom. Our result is 10.9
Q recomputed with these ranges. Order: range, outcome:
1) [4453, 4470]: 8.6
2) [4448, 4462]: 8.11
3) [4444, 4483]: 9.79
